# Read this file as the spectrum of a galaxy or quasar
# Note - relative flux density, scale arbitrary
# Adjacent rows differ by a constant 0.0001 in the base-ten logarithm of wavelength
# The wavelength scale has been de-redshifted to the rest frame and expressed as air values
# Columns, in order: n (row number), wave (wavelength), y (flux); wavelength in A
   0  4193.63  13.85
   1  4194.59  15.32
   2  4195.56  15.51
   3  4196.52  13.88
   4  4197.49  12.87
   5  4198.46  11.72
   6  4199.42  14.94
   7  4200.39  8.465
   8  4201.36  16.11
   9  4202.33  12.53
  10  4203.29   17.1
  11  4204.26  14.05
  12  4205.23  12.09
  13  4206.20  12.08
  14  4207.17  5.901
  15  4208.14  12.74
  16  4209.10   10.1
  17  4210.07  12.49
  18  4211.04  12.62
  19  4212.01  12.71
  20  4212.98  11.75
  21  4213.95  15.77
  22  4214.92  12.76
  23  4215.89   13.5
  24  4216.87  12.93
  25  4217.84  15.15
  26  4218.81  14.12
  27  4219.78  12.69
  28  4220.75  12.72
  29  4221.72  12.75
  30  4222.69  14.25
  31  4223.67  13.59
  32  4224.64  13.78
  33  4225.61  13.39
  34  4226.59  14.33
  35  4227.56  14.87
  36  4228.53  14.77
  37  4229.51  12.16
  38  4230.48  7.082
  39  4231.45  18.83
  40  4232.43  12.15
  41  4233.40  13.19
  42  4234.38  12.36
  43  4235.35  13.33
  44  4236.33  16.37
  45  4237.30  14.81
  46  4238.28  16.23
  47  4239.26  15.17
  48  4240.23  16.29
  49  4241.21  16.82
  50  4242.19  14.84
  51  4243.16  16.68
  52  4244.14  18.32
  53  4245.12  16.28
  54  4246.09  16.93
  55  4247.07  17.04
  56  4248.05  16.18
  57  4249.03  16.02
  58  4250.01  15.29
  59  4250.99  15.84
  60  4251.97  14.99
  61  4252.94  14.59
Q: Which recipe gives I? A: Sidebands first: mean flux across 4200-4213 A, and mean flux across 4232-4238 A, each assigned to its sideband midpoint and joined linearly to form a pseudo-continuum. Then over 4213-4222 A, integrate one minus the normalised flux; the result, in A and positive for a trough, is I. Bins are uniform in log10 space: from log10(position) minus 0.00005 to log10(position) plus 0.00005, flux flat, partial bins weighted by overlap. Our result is -0.5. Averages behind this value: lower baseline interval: 12.2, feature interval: 13.5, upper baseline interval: 13.8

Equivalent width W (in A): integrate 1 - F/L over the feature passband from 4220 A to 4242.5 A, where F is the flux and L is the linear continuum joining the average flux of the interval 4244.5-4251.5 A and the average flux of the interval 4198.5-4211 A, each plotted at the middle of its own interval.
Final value 1.1 A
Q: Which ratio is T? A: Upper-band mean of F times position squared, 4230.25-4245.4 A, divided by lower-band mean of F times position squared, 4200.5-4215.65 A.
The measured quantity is 1.2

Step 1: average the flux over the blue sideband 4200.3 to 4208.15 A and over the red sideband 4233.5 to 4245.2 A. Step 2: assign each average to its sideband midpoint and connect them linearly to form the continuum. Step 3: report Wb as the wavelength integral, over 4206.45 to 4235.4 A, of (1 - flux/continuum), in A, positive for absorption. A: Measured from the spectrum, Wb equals 2.0 A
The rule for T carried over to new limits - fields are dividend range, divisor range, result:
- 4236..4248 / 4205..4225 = 1.30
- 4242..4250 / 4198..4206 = 1.27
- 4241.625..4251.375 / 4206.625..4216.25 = 1.38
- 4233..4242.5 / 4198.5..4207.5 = 1.20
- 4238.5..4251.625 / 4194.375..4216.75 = 1.29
